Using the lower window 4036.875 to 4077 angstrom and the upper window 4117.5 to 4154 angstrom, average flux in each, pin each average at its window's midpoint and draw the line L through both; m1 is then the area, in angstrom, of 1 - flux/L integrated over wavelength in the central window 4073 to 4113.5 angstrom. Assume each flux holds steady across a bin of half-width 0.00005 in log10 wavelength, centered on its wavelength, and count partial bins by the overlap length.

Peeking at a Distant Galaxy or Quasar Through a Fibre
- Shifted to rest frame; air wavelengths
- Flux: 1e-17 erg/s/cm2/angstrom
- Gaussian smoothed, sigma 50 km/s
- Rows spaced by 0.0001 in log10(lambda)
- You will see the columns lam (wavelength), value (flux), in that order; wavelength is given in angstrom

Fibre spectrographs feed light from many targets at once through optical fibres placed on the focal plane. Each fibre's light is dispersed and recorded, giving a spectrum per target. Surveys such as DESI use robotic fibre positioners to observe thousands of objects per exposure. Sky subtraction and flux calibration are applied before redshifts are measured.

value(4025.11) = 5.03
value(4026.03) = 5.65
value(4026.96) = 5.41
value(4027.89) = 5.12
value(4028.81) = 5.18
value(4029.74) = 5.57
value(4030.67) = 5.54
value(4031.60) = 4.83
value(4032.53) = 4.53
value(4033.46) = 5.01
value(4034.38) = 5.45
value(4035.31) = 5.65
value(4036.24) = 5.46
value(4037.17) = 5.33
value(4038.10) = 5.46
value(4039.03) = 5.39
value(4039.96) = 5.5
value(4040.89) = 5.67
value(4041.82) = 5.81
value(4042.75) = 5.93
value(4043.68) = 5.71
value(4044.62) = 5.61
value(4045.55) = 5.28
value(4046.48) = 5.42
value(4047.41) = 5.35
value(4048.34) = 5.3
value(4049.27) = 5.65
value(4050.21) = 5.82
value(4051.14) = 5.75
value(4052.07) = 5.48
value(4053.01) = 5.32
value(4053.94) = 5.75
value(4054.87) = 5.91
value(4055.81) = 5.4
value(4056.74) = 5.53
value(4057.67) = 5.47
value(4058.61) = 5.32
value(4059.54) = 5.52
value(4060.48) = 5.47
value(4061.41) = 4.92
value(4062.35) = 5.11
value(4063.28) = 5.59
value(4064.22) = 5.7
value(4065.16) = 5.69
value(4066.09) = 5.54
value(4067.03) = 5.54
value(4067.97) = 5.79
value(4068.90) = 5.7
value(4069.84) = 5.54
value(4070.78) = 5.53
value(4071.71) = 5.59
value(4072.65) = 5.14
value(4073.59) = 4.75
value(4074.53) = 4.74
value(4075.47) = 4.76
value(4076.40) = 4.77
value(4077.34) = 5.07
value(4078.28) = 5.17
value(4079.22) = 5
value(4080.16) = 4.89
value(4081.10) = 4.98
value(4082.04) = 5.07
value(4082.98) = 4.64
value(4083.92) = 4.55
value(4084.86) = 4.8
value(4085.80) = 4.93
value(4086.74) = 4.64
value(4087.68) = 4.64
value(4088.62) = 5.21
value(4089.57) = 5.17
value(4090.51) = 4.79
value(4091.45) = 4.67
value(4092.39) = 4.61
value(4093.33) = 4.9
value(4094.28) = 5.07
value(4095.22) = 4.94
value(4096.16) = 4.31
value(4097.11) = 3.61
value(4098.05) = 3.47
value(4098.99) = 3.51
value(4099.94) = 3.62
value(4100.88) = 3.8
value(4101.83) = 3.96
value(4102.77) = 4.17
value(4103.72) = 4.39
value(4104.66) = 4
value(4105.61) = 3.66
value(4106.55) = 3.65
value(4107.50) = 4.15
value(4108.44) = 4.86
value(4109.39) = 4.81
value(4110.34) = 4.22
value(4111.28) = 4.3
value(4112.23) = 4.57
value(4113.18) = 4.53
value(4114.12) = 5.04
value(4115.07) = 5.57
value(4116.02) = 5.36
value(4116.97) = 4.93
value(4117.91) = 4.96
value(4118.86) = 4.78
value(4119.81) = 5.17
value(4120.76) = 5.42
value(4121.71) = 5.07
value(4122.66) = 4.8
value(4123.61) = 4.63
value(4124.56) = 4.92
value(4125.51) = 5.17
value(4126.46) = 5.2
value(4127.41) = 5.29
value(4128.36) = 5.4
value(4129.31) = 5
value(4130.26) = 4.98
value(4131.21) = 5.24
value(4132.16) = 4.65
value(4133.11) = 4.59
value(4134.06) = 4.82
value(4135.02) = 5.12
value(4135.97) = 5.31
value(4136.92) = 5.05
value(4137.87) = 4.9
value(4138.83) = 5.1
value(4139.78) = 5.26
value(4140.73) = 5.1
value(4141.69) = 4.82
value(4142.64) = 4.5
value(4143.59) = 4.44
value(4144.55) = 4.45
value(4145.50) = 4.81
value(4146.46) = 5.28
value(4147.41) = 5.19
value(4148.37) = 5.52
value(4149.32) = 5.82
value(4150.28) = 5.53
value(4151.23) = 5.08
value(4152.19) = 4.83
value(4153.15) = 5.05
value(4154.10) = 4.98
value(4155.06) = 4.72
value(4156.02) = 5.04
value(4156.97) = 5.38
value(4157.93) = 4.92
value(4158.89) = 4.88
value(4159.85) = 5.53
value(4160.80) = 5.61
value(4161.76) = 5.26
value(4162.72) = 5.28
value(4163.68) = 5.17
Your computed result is 5.7 angstrom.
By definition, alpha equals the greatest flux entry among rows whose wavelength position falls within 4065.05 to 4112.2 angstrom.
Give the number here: 5.79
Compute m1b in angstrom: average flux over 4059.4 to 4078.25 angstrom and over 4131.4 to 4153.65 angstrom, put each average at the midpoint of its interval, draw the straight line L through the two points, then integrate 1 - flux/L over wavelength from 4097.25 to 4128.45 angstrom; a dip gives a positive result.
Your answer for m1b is 3.4 angstrom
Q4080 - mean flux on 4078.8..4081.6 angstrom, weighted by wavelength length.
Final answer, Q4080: 4.95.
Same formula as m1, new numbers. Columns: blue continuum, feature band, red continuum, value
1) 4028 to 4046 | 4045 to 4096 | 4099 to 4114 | -4.2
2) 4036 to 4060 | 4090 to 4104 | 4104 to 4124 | 1.9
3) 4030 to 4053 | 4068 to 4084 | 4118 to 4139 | 0.6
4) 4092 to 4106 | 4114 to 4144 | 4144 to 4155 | -2.0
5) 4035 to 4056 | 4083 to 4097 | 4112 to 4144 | 1.3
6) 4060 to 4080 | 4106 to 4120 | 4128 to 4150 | 1.1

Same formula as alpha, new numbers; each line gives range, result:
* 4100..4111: 4.86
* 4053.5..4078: 5.91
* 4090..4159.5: 5.82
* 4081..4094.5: 5.21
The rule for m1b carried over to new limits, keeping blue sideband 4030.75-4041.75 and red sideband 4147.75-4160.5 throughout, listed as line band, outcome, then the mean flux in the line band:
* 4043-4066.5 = -0.91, 5.51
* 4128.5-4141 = 0.45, 5.02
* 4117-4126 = 0.40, 4.99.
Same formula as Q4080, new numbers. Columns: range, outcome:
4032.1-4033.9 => 4.77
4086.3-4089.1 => 4.82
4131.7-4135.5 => 4.79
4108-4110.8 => 4.62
